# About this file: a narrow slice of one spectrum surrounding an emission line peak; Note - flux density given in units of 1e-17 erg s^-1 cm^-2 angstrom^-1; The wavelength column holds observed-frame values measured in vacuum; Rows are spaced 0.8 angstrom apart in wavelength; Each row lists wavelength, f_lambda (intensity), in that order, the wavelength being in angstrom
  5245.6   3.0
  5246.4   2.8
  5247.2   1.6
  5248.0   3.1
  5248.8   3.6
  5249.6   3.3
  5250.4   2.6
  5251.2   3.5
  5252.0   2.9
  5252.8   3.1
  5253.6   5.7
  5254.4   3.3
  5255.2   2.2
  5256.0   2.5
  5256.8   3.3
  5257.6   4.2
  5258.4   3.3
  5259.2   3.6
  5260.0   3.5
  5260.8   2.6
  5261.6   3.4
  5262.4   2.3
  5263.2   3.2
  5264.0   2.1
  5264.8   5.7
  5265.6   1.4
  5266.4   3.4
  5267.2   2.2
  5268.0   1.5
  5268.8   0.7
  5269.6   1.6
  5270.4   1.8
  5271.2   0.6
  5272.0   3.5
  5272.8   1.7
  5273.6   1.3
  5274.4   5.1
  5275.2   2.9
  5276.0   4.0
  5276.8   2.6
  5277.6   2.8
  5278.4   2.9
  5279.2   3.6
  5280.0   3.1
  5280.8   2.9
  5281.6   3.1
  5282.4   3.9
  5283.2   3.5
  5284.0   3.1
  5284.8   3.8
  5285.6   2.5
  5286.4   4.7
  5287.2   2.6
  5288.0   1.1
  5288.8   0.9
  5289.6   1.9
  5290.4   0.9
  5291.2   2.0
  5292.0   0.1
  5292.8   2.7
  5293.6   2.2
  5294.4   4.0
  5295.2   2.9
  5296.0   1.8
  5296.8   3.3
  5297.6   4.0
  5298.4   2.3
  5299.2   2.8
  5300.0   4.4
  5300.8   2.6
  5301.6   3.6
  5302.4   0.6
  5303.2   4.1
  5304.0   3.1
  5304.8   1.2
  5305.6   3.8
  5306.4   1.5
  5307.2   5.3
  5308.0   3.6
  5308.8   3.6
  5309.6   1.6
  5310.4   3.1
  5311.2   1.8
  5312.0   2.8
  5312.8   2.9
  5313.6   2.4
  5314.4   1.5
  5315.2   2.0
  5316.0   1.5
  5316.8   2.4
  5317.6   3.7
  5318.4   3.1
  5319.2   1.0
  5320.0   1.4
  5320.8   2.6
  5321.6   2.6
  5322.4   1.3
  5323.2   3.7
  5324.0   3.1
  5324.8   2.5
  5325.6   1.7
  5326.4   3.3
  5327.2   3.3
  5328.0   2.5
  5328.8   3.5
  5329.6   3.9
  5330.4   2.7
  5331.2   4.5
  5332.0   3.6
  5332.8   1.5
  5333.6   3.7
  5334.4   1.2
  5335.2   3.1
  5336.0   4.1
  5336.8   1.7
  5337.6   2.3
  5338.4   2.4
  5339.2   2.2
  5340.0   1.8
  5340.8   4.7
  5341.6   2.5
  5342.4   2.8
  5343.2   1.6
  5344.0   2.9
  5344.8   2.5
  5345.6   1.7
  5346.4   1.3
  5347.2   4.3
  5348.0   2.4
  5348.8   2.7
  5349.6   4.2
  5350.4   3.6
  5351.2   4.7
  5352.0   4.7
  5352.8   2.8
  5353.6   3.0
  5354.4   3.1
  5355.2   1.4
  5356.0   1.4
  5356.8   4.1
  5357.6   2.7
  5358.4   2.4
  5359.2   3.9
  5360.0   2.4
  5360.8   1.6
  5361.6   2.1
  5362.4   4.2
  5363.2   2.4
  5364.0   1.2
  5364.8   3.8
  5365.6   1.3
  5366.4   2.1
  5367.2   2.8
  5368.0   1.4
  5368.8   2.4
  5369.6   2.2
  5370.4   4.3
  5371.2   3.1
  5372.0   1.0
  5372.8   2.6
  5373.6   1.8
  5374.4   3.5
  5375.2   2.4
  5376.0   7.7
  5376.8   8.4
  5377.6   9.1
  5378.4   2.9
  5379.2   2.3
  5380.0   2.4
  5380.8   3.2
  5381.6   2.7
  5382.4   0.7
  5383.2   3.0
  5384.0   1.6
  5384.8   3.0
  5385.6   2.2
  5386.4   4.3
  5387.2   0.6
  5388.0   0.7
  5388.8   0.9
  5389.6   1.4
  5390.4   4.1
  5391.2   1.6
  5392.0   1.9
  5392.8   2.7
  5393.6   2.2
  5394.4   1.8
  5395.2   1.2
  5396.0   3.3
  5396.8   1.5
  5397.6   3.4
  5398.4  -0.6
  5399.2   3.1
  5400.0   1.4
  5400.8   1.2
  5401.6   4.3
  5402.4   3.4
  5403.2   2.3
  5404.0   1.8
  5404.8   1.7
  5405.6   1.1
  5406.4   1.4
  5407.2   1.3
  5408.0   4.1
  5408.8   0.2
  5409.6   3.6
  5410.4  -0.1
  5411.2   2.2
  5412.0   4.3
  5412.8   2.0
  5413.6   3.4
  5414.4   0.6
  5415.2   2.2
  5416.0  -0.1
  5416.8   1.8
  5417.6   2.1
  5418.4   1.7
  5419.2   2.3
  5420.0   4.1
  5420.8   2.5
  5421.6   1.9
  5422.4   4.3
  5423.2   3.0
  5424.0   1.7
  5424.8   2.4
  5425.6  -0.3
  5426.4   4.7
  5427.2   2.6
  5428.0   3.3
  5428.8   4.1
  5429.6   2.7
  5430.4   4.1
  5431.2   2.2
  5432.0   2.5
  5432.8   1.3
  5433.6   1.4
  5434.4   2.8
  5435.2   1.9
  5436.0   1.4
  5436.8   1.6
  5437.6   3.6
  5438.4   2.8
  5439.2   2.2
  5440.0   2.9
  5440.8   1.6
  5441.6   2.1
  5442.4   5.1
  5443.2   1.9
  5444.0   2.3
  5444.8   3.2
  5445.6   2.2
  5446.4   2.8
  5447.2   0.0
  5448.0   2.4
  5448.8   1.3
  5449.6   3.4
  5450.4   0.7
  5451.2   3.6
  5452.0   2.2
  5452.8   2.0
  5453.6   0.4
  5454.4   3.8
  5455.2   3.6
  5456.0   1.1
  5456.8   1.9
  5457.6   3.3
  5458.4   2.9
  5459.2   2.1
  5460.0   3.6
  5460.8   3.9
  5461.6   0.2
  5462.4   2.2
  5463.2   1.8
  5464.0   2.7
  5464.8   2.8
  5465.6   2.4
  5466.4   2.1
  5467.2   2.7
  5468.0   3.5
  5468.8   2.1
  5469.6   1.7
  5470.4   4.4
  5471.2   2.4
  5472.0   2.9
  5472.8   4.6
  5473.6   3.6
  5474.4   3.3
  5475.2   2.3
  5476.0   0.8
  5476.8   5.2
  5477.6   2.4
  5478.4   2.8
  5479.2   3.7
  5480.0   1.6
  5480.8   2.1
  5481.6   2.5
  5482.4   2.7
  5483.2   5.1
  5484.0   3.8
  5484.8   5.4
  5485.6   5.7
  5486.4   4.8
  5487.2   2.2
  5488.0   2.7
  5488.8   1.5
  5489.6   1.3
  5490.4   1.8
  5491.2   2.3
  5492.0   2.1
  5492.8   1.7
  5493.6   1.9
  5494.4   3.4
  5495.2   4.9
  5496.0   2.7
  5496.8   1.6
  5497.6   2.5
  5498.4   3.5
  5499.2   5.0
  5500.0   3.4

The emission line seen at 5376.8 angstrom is H-beta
